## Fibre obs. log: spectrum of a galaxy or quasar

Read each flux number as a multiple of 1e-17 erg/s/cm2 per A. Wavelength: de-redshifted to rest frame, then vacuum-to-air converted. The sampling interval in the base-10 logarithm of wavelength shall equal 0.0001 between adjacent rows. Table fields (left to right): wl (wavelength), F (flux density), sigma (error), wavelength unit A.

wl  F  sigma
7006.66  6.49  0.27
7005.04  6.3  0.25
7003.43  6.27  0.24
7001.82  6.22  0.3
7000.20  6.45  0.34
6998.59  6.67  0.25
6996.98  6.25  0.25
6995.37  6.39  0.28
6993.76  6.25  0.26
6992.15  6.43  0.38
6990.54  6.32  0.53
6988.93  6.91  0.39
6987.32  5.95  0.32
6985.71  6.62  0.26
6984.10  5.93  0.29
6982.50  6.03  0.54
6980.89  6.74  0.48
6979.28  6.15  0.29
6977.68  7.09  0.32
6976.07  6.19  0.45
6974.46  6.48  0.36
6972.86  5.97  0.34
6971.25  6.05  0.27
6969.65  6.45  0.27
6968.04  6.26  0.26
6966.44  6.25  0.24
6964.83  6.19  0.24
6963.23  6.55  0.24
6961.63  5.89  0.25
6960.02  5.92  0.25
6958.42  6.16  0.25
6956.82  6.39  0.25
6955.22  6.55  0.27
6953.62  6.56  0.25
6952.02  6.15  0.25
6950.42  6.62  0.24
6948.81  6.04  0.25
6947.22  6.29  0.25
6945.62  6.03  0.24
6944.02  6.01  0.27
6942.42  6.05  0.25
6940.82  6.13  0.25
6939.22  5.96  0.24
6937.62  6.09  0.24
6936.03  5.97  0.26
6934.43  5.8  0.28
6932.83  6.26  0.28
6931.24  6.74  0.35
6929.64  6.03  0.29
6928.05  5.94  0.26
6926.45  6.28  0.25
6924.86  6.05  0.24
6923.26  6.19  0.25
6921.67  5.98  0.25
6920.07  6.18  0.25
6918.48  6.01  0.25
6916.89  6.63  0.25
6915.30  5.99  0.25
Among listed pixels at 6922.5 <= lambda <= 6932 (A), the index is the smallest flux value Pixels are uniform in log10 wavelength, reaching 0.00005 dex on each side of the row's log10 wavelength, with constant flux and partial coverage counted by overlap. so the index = 5.94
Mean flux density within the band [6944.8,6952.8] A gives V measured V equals 6.23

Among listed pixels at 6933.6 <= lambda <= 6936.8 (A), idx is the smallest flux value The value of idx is 5.8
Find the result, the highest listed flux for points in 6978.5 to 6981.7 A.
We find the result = 6.74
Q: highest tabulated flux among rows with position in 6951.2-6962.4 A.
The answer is 6.56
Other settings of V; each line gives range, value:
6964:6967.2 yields 6.22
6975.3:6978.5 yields 6.65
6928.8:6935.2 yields 6.21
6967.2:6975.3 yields 6.24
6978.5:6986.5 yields 6.29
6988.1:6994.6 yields 6.47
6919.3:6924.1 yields 6.11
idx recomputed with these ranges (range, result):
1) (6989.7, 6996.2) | 6.25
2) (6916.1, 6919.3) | 6.01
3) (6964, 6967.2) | 6.19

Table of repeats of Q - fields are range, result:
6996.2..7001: 6.67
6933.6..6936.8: 5.97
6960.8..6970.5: 6.55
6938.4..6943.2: 6.13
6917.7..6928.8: 6.28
